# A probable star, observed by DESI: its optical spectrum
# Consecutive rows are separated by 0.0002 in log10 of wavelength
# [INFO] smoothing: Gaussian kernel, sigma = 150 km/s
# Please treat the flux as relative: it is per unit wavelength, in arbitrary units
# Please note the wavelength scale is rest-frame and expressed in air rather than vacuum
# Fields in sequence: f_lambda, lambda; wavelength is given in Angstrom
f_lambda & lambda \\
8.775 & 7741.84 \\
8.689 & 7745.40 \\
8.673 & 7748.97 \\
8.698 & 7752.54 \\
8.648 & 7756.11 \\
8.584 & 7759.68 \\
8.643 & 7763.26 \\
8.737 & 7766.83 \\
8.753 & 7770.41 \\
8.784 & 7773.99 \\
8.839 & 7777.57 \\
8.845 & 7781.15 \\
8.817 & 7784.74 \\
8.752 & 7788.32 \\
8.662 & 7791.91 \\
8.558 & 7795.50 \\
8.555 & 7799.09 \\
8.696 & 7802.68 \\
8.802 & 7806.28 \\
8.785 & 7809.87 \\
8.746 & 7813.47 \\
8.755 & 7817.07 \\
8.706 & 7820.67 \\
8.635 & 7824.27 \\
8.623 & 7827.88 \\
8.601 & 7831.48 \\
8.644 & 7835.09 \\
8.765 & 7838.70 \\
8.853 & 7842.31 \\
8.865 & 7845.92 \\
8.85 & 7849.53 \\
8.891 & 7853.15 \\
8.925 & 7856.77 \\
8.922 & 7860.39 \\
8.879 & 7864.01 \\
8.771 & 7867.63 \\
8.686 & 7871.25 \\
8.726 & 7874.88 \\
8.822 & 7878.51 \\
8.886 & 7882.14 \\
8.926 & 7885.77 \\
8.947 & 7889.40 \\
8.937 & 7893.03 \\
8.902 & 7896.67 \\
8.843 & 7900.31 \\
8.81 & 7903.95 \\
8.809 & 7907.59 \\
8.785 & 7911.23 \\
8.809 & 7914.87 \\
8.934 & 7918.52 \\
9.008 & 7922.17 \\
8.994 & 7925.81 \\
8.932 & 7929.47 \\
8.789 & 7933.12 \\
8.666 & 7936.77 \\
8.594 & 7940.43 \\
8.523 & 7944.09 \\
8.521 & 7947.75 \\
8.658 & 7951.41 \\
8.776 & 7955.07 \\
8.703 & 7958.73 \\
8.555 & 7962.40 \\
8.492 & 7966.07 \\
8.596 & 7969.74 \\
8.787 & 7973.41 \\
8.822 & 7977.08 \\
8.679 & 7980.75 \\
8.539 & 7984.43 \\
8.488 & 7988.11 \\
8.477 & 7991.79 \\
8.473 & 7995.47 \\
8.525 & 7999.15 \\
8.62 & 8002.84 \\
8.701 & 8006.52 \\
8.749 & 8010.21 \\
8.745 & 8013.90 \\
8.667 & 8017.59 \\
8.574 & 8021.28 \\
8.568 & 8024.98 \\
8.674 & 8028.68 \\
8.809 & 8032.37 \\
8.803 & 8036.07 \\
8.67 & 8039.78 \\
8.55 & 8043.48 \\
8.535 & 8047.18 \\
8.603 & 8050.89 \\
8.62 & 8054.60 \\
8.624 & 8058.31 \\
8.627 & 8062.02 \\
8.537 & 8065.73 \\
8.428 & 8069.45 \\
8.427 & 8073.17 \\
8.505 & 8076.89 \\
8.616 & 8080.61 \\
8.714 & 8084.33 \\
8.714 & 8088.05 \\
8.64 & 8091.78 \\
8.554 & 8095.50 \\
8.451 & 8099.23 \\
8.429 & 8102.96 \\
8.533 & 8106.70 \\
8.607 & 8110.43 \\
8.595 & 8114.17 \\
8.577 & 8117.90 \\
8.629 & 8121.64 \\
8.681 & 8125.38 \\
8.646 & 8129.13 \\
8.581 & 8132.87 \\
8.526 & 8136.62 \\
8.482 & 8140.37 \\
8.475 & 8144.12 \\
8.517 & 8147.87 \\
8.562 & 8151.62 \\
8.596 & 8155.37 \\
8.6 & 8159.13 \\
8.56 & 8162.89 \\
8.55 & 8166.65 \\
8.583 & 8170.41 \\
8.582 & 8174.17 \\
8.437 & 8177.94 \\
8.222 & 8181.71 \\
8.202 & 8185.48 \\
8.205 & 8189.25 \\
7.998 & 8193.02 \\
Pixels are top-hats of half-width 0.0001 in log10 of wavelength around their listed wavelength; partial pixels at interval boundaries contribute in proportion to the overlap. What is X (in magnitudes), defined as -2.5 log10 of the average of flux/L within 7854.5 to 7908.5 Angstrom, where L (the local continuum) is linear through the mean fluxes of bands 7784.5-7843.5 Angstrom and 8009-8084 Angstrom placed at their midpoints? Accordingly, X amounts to -0.02 mag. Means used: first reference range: 8.7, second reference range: 8.62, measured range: 8.85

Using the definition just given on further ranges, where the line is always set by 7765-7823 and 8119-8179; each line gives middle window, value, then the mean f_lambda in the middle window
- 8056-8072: 0.007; 8.55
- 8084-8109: 0.003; 8.57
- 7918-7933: -0.034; 8.95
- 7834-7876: -0.014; 8.82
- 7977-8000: 0.011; 8.56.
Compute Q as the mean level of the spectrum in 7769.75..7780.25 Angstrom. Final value 8.8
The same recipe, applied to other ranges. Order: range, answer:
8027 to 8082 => 8.6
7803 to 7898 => 8.8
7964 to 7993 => 8.61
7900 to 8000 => 8.7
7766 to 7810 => 8.74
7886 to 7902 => 8.91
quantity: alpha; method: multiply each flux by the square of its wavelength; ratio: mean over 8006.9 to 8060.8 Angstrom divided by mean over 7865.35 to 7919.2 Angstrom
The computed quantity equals 1.01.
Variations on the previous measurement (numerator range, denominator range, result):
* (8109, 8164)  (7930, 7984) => 1.04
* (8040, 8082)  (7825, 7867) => 1.03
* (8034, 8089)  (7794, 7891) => 1.04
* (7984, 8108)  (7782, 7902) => 1.03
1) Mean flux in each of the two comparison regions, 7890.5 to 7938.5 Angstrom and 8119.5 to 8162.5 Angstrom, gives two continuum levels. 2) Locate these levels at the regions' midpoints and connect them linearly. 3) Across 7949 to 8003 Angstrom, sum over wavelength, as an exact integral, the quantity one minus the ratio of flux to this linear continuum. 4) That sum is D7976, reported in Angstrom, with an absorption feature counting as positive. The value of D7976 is 1.07 Angstrom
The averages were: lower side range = 8.87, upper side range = 8.57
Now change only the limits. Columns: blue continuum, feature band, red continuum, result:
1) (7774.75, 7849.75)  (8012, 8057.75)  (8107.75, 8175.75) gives -0.1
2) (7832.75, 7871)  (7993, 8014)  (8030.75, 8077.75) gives 0.1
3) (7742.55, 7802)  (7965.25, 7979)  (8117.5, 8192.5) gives -0.1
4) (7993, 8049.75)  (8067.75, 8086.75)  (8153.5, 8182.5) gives 0.1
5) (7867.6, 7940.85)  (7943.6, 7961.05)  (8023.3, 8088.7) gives 0.3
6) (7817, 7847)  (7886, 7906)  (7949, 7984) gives -0.5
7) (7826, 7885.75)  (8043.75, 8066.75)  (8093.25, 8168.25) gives 0.1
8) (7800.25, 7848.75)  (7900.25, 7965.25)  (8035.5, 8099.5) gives -0.7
